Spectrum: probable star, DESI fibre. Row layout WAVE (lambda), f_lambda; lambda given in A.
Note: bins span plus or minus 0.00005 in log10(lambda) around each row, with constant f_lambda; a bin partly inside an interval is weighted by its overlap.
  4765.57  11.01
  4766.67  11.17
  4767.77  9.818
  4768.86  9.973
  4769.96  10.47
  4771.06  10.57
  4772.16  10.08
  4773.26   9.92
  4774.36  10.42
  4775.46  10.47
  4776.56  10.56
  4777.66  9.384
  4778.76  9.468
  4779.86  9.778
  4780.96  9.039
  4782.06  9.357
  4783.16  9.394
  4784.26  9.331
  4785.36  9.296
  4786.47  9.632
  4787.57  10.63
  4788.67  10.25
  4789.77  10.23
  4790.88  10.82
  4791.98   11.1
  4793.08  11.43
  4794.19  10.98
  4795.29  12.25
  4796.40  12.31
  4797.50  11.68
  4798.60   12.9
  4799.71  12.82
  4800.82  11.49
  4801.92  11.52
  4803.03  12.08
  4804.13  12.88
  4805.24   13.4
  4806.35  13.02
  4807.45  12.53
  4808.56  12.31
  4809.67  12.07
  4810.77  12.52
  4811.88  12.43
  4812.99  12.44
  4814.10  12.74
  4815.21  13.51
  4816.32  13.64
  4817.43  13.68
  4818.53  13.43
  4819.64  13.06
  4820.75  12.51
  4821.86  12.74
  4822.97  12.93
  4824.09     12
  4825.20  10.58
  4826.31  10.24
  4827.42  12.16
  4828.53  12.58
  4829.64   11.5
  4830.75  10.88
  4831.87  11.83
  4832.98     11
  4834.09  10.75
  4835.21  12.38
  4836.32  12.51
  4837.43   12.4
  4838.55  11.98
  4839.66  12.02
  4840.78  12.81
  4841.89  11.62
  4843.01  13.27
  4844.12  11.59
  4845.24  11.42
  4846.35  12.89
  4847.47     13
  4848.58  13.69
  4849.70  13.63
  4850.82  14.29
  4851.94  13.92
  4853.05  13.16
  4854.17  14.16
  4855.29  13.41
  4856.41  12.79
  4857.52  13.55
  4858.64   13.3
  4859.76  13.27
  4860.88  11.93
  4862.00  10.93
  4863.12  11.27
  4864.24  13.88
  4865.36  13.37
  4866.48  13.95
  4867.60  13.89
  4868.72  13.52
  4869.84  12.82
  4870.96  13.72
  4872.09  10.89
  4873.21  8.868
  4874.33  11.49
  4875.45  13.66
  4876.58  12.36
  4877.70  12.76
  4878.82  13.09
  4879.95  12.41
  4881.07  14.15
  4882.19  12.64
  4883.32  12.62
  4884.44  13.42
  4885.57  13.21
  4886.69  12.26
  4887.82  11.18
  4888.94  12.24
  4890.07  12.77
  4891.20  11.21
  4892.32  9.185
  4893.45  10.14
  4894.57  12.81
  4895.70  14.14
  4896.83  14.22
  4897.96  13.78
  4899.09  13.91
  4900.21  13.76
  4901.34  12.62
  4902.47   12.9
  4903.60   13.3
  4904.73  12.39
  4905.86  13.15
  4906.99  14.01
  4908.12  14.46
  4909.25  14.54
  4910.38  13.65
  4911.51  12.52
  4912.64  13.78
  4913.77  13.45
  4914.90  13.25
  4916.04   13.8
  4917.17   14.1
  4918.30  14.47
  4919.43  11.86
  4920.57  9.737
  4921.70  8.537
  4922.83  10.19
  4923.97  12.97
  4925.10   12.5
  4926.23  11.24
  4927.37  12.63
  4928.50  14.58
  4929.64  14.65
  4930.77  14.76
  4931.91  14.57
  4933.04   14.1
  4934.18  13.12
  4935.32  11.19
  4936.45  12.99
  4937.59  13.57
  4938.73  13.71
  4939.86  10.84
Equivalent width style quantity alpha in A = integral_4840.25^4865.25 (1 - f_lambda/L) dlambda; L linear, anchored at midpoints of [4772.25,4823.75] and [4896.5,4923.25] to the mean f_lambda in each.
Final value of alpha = -1.3 A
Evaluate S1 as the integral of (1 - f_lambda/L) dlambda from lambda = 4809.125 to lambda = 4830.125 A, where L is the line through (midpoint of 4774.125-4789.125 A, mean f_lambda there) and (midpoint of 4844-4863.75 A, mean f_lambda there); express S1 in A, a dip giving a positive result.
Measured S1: -1.92 A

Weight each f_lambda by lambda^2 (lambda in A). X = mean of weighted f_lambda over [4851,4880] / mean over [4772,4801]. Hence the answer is 1.25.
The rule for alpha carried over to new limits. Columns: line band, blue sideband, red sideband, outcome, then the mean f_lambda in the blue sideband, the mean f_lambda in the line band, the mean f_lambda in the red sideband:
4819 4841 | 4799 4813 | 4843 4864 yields 1.3 A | 12.4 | 11.9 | 12.9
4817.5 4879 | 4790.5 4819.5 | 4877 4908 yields 0.4 A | 12.4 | 12.5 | 12.8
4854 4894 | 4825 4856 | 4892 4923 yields 0.4 A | 12.4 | 12.5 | 12.9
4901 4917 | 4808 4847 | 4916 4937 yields -1.0 A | 12.2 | 13.4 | 12.7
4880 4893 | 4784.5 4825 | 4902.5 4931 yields 0.5 A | 12.1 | 12.3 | 13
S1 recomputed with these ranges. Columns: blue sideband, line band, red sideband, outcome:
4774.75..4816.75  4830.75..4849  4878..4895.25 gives -0.56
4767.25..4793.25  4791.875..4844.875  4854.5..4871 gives -3.85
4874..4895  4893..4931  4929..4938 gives 0.04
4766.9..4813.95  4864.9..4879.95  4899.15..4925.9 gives -0.44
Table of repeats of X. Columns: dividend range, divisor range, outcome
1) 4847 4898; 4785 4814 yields 1.12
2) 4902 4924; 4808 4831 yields 1.08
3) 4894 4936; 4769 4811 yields 1.26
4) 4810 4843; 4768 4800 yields 1.19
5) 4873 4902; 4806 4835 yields 1.05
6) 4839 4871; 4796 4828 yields 1.06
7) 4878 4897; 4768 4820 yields 1.14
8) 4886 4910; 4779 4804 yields 1.23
